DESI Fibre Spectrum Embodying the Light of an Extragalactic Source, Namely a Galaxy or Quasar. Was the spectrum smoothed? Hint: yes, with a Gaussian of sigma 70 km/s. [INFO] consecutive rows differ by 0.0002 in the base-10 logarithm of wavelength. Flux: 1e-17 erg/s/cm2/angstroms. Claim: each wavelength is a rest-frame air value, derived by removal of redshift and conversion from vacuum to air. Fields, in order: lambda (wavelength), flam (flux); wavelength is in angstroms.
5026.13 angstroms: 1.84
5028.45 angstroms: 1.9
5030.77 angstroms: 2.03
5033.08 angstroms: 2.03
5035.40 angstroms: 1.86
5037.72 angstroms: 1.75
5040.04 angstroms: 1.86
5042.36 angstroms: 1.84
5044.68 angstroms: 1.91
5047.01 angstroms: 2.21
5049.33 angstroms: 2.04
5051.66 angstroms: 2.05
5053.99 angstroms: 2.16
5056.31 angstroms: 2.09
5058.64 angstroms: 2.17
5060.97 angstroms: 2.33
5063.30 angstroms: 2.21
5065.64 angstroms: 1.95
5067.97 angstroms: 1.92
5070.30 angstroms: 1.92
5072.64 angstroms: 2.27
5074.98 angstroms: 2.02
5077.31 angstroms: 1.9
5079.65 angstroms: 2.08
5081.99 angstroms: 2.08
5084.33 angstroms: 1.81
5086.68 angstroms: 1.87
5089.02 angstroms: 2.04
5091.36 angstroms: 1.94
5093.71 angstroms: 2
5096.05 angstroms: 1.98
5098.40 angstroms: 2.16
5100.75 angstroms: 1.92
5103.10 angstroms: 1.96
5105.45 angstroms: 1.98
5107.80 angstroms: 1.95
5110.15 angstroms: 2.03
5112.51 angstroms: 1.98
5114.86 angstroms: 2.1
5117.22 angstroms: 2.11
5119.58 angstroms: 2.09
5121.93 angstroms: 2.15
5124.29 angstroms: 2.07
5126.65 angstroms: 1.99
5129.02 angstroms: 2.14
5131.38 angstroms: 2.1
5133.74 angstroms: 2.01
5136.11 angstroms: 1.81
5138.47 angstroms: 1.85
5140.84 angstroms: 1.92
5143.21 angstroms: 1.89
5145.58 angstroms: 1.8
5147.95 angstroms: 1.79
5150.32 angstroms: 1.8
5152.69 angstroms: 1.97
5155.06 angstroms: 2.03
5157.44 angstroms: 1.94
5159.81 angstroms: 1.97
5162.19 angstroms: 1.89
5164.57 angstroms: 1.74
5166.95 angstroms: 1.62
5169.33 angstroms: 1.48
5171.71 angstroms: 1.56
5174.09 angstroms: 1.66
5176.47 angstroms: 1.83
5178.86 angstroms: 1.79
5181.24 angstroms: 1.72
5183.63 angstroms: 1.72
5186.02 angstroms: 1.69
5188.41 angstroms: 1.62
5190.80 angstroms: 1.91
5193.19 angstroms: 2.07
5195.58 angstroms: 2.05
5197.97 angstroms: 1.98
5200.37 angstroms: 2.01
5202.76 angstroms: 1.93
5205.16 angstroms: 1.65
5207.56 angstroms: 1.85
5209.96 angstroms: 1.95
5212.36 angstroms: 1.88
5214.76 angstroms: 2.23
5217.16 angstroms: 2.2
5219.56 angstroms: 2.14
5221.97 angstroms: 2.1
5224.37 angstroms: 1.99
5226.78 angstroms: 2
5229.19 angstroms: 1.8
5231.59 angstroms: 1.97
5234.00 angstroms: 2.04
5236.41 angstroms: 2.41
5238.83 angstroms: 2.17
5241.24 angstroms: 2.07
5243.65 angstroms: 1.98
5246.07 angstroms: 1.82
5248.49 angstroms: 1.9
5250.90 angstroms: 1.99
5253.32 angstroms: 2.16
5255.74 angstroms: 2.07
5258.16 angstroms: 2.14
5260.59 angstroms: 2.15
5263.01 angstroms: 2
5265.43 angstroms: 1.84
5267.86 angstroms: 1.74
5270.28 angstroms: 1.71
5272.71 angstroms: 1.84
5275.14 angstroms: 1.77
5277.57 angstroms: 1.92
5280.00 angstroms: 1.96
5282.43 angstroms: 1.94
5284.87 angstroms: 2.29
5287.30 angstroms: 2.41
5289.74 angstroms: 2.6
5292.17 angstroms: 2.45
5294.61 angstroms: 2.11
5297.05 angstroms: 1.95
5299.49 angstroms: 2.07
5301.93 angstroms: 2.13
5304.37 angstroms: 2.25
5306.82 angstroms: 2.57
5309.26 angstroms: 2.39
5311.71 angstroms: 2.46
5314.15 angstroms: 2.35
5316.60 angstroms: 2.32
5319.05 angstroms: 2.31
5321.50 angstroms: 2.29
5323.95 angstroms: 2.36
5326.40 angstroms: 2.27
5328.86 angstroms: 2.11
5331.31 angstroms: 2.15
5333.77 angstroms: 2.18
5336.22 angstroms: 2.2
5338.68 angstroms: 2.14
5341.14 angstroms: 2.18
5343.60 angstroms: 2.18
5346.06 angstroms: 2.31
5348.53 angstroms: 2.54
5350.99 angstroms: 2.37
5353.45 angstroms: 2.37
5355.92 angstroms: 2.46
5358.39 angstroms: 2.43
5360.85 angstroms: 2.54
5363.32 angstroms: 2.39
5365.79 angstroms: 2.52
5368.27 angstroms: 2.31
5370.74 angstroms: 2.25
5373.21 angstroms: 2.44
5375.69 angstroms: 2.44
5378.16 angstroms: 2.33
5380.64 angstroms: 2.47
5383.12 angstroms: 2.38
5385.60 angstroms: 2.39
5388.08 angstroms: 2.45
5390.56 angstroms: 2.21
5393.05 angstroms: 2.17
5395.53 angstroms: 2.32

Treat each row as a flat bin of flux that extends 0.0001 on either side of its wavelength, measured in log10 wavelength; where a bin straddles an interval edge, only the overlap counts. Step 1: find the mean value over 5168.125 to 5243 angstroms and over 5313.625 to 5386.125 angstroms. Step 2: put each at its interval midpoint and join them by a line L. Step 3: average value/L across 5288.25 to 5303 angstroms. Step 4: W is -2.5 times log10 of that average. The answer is -0.023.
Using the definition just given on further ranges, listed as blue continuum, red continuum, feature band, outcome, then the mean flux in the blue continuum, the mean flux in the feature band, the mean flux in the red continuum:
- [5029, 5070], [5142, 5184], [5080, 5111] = -0.030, 2.02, 1.98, 1.79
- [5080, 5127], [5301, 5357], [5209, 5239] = 0.052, 2.01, 2.07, 2.3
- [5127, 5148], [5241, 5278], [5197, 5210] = 0.028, 1.93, 1.89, 1.94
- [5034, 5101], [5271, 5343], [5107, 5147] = 0.033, 2.01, 2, 2.2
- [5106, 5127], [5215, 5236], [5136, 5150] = 0.117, 2.05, 1.84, 2.05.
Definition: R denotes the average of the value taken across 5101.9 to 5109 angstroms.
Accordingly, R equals 1.96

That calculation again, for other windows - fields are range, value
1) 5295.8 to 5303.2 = 2.05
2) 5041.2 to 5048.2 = 1.99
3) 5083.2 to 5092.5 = 1.92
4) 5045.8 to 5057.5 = 2.11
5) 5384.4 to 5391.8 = 2.35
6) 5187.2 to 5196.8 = 1.91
